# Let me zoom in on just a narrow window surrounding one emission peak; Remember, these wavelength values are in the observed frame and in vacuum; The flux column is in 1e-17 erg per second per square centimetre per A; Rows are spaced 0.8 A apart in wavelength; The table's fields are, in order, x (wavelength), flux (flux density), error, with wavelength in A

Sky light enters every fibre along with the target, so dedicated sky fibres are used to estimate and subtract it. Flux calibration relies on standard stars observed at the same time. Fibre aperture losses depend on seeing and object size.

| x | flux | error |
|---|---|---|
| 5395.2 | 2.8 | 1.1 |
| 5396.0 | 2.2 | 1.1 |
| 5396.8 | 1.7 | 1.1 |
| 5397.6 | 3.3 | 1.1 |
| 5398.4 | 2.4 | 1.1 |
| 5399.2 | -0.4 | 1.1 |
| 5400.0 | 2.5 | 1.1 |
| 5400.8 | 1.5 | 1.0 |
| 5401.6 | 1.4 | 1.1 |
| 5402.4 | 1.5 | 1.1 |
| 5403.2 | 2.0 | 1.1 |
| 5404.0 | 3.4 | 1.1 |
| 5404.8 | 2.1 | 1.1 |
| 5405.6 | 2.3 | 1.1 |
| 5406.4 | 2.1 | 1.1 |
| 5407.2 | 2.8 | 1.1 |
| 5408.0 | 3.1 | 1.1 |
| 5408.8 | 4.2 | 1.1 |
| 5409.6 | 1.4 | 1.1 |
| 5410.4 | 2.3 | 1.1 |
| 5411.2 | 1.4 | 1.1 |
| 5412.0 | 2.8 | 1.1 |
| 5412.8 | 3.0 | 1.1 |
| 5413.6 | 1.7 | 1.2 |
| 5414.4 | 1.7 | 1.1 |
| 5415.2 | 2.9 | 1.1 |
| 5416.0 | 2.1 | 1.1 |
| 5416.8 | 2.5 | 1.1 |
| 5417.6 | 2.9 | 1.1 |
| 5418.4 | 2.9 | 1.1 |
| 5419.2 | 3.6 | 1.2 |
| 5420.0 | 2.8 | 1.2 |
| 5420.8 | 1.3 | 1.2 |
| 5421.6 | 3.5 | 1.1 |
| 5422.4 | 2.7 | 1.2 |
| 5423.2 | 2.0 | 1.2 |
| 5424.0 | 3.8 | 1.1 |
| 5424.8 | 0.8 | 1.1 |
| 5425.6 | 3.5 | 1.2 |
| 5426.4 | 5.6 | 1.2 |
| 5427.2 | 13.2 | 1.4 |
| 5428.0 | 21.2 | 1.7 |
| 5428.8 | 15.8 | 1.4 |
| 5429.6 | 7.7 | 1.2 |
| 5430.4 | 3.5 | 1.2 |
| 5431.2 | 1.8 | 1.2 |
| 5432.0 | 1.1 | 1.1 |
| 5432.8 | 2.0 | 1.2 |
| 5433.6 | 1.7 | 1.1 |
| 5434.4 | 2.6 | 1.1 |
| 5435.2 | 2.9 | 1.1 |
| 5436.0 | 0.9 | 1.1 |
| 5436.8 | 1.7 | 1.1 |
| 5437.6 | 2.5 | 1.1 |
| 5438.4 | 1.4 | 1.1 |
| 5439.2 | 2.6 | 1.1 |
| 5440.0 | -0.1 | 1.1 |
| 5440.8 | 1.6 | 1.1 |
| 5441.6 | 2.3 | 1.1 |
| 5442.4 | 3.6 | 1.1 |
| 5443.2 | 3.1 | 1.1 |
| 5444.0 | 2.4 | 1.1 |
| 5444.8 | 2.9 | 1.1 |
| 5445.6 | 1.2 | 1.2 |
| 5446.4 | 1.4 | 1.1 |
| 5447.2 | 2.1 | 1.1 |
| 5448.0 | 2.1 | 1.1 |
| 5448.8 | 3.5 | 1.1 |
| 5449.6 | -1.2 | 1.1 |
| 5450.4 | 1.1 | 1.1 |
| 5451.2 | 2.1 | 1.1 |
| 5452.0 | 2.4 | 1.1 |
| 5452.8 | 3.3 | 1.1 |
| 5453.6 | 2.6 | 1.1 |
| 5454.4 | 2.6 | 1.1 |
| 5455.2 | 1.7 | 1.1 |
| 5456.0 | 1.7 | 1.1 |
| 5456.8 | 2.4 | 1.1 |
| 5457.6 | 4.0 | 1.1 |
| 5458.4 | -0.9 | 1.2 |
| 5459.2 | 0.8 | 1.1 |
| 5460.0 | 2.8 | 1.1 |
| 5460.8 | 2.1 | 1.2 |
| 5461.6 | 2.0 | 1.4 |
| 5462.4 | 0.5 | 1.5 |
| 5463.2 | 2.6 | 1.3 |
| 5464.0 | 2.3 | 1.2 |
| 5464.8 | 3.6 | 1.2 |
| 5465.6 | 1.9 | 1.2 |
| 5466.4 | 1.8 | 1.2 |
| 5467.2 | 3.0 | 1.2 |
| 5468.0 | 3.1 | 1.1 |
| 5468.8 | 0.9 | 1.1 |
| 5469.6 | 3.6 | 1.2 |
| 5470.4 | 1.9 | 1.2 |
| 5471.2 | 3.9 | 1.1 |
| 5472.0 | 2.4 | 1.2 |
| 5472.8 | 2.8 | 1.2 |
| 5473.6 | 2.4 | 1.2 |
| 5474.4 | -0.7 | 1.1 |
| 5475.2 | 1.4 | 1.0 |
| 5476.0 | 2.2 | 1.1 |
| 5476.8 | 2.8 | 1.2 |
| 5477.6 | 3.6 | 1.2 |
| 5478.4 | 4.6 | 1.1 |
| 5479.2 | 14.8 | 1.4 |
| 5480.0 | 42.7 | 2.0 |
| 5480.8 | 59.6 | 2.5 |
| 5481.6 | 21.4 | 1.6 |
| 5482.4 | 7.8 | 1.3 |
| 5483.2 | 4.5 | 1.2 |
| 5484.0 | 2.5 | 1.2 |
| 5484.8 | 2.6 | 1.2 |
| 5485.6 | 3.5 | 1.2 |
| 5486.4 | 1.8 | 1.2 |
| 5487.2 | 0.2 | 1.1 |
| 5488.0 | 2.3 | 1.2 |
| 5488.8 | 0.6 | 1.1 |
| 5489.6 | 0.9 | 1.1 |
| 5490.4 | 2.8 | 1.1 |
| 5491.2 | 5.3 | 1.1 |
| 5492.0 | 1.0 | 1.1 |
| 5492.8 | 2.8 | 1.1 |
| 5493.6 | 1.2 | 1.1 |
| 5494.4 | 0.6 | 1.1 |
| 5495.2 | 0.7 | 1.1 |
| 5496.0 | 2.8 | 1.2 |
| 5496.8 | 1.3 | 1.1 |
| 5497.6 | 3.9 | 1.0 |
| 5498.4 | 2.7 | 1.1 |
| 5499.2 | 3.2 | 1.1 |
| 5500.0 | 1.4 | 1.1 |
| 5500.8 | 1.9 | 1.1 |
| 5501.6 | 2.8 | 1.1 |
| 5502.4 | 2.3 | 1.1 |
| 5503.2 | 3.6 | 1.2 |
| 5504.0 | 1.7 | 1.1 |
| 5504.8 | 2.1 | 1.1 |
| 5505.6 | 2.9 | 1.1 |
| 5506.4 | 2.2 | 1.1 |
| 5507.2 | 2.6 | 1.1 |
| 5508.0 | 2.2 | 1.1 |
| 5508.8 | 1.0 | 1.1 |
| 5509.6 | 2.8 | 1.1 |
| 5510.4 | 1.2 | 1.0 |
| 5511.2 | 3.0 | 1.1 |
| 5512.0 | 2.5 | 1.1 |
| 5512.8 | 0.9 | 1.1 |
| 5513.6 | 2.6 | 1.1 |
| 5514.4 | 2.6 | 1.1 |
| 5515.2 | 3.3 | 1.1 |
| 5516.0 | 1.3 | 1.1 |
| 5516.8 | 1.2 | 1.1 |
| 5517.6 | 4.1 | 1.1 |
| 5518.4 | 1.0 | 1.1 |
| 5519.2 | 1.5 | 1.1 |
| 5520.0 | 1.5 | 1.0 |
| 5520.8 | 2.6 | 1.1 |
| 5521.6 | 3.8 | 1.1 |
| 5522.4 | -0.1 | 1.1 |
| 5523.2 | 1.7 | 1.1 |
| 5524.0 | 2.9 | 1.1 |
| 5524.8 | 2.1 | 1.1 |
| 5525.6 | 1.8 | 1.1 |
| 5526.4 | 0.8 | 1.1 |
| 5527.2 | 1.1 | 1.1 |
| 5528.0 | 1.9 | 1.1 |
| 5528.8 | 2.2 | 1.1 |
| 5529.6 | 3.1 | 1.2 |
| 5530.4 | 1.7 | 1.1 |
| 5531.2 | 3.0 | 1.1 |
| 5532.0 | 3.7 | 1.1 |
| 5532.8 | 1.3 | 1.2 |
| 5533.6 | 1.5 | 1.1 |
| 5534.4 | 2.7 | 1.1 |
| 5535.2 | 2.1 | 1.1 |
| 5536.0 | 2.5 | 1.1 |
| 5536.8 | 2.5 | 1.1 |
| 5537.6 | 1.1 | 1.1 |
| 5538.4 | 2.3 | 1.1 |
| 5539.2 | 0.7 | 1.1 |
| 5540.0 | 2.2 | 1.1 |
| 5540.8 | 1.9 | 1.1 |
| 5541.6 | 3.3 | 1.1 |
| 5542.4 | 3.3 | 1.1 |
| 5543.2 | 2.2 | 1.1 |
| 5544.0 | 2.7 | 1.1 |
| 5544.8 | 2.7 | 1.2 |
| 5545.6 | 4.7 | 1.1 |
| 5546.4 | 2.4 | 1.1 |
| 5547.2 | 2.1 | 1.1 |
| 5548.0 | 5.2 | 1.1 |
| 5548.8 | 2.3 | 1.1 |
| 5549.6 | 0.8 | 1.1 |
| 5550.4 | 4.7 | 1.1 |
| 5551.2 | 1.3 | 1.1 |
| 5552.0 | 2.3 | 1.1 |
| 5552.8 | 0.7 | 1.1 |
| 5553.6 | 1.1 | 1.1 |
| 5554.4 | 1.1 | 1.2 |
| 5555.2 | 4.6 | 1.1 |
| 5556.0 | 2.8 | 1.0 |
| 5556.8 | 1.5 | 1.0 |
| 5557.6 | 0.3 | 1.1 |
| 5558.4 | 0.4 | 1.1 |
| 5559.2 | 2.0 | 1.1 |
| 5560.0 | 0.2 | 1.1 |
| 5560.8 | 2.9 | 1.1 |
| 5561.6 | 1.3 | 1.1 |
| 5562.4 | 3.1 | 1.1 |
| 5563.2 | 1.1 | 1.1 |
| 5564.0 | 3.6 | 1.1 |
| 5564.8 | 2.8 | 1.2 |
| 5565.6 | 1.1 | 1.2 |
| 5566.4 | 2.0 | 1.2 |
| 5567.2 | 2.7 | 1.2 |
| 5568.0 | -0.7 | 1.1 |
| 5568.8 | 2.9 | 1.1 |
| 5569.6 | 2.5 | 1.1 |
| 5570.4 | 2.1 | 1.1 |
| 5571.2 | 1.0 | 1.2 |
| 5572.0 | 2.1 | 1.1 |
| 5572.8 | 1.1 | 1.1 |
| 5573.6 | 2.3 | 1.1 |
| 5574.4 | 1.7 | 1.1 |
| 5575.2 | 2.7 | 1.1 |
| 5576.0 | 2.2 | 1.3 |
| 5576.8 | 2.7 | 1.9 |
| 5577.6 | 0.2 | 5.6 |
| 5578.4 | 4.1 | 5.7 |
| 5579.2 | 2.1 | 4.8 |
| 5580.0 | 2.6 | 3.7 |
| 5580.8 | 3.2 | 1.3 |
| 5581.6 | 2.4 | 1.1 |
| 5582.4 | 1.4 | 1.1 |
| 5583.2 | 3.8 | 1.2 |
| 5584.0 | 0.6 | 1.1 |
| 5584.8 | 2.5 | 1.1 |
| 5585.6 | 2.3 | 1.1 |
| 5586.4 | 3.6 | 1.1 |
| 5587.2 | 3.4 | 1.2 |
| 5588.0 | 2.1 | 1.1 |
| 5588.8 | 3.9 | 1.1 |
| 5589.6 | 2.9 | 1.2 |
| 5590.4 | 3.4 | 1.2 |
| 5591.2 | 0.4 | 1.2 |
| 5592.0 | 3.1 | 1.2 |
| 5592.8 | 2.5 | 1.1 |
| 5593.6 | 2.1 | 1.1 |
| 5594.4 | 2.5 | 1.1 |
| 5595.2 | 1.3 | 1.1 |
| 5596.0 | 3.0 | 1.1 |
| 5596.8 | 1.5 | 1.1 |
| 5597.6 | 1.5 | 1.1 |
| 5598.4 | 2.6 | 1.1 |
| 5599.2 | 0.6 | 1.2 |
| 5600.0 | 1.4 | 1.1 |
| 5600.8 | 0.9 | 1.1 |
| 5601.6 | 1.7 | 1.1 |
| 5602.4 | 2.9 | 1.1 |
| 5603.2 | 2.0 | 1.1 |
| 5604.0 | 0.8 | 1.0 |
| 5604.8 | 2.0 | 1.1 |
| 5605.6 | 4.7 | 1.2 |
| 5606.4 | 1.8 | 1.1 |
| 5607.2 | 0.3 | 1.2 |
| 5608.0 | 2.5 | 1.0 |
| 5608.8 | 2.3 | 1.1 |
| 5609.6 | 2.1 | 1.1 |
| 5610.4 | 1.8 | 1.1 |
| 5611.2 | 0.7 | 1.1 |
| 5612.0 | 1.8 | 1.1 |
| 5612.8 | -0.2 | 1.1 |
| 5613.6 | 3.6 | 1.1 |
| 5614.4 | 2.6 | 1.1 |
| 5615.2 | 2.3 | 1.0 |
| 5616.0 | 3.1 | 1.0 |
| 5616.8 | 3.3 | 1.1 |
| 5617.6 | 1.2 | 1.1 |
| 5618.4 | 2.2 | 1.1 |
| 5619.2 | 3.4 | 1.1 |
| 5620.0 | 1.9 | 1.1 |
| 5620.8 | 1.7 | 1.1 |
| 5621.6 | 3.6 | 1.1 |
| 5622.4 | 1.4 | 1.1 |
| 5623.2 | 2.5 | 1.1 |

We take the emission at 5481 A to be [O III]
